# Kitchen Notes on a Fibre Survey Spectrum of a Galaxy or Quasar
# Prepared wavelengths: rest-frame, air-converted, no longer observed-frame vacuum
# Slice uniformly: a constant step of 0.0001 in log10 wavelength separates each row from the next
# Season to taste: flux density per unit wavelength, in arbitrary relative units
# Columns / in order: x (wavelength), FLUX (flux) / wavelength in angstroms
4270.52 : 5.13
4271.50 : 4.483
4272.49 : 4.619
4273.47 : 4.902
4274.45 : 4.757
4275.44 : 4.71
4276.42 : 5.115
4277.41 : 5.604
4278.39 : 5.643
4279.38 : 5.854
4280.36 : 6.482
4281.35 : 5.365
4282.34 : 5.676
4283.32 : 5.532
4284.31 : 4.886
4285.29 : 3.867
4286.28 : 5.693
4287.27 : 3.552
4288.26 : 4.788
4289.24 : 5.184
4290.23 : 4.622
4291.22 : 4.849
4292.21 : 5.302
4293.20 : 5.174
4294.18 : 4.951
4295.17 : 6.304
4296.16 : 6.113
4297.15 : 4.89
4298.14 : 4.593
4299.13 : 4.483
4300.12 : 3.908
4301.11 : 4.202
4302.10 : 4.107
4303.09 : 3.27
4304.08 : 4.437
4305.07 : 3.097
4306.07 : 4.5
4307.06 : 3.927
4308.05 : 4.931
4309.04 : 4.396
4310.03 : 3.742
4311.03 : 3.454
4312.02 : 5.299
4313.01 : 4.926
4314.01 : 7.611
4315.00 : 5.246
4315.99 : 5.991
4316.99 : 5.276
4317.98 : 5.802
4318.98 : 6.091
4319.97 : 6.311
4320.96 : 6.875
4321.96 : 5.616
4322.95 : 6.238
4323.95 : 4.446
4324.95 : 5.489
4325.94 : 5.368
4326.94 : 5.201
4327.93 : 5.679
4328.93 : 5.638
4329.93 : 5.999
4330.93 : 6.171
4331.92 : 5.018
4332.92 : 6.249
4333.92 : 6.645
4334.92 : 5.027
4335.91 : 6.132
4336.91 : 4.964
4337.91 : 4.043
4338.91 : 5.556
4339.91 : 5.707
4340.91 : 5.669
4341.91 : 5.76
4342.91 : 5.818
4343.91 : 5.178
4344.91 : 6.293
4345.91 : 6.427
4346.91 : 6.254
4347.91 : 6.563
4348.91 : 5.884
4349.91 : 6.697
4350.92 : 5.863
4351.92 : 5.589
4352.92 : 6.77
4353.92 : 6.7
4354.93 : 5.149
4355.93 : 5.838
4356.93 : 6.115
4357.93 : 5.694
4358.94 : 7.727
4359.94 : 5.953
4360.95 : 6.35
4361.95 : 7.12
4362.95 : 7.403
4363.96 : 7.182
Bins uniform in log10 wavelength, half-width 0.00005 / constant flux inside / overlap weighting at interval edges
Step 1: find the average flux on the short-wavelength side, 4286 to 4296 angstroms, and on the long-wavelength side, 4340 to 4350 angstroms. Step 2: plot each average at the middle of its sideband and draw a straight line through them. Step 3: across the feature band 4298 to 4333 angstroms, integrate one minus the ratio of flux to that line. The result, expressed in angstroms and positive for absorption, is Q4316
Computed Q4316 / 2.7 angstroms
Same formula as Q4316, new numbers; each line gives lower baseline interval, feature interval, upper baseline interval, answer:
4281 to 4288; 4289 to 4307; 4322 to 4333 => 1.7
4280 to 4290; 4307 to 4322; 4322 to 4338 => 0.1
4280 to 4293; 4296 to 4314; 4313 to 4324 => 3.8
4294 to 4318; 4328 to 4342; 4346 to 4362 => 0.1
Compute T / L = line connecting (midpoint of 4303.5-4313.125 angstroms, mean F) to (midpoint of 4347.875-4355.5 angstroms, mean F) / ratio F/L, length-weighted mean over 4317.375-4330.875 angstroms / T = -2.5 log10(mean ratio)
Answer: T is -0.17 mag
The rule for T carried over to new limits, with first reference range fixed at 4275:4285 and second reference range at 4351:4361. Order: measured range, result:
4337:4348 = 0.065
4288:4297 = 0.065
